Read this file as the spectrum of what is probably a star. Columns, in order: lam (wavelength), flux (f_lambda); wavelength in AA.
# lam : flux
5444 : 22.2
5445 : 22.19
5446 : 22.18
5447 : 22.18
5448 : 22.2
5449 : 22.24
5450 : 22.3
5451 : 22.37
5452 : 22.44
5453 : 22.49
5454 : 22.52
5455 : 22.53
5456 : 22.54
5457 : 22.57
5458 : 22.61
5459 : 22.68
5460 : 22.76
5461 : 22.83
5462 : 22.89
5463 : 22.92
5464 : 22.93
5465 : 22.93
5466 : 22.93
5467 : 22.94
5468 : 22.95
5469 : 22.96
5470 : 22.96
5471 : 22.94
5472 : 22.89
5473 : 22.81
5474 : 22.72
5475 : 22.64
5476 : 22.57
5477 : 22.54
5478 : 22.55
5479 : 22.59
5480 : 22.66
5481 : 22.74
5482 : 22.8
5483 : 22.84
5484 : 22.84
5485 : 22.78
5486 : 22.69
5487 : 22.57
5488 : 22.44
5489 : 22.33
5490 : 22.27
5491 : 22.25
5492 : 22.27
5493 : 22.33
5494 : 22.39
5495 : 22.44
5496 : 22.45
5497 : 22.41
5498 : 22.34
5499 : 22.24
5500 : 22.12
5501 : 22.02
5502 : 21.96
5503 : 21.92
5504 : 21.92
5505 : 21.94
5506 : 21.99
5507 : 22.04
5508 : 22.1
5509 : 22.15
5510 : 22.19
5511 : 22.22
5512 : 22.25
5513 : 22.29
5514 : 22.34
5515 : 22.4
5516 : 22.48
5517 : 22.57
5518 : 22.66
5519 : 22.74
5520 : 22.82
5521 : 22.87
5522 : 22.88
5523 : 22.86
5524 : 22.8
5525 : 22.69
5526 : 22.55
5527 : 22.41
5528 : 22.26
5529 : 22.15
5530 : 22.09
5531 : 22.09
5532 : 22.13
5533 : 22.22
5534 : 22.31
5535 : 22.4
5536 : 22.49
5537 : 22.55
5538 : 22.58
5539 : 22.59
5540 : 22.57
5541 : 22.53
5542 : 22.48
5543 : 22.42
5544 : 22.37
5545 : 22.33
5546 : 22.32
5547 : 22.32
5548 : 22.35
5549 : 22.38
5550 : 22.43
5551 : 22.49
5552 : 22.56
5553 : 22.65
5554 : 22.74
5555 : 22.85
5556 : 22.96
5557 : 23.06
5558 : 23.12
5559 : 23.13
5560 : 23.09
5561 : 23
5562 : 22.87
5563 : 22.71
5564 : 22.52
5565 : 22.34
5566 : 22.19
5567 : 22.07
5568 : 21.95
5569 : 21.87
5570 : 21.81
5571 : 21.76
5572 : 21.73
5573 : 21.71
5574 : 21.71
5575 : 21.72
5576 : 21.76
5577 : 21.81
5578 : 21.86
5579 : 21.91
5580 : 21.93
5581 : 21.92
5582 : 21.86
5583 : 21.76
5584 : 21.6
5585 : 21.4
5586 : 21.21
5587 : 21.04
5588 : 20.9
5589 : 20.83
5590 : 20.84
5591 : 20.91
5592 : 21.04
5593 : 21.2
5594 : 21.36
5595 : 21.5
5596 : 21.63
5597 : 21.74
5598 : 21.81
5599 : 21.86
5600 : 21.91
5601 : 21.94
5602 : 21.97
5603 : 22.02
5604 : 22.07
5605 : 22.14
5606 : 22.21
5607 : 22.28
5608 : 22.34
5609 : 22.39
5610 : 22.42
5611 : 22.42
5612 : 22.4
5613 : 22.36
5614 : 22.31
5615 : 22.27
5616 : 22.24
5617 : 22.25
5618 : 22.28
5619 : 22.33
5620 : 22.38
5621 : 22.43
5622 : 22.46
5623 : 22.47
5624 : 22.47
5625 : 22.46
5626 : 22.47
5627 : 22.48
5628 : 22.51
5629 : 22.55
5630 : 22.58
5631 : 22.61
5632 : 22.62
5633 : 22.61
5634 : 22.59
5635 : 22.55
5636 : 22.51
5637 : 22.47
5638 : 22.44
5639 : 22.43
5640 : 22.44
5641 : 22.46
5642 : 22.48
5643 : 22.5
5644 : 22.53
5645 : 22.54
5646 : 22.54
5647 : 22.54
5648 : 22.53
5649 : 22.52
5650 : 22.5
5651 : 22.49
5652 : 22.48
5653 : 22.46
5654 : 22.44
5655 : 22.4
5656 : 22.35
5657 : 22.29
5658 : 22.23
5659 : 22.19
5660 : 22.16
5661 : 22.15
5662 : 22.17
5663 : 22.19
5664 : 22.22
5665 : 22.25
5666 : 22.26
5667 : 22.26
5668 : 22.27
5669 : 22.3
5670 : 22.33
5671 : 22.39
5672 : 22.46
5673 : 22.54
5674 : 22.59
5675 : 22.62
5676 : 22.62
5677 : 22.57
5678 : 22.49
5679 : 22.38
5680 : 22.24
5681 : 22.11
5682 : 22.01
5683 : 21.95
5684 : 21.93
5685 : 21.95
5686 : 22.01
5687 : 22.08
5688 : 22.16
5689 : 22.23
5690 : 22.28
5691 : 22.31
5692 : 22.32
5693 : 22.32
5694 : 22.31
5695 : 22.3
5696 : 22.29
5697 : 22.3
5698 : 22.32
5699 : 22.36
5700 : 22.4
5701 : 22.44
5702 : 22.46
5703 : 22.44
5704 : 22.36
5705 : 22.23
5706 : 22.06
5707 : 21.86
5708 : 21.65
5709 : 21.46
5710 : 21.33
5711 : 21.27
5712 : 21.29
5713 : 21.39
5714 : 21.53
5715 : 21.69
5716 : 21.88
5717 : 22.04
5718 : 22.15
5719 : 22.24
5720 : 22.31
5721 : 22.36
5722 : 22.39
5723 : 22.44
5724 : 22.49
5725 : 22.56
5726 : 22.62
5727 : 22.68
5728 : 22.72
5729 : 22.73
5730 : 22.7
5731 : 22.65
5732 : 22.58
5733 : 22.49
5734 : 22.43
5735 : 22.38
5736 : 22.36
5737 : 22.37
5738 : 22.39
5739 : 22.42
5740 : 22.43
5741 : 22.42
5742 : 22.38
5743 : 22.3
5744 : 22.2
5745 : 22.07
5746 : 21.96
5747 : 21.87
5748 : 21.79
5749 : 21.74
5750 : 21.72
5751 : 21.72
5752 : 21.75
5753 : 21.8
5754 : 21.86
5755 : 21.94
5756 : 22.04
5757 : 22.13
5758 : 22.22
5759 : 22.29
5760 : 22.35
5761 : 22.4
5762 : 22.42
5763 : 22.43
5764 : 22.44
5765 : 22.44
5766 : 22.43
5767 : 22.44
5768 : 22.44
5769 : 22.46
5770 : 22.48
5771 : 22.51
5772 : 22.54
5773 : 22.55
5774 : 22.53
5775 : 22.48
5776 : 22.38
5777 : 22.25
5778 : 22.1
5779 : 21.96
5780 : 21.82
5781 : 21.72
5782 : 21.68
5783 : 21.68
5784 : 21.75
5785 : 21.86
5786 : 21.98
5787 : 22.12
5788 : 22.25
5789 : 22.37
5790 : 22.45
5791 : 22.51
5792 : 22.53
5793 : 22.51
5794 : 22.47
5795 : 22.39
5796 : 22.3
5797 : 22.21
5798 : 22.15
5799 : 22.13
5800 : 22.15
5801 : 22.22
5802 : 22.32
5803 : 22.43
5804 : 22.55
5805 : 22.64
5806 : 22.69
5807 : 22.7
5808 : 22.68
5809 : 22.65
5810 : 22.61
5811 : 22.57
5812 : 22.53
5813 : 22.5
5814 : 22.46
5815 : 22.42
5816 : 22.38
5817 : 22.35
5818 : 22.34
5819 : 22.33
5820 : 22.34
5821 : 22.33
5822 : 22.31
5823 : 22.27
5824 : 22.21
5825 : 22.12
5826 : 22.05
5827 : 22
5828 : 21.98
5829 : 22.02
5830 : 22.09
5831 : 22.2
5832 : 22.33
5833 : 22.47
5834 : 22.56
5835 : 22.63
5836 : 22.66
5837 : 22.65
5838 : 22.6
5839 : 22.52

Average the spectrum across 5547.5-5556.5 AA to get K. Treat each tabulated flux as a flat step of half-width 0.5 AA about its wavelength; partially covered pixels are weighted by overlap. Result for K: 22.6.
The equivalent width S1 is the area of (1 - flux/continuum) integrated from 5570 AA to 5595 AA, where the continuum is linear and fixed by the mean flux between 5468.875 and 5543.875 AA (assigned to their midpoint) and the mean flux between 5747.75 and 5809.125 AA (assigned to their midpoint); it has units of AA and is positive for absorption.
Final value 1.00 AA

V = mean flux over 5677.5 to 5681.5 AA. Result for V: 22.3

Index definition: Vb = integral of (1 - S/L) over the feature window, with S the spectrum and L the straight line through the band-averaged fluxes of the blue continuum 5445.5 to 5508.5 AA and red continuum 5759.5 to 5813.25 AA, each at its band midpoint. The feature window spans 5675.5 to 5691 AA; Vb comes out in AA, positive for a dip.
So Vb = 0.1 AA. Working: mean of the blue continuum 22.5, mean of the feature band 22.2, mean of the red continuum 22.3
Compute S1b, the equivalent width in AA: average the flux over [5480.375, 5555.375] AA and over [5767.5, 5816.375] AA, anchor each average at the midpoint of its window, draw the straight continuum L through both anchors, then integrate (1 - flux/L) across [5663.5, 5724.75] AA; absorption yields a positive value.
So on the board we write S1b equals 0.5 AA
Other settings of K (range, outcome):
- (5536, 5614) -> 22.1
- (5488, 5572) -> 22.4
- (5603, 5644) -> 22.4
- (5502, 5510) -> 22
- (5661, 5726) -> 22.2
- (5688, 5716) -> 22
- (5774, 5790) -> 22.1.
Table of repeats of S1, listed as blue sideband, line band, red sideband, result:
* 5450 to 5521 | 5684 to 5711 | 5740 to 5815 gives 0.23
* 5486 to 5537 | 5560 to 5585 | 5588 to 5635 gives 0.19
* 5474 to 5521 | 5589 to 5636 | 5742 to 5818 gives 0.44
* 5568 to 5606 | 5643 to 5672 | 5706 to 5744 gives -0.58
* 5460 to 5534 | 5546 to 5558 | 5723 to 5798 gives -0.09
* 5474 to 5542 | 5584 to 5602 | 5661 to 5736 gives 0.77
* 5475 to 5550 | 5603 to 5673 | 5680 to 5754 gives -0.42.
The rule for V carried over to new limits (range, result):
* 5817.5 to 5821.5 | 22.3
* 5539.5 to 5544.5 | 22.5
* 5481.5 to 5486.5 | 22.8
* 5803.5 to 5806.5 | 22.6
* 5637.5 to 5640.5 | 22.4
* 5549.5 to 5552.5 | 22.5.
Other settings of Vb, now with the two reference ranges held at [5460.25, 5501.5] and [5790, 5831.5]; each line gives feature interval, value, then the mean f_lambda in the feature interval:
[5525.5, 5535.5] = 0.1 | 22.3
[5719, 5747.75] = 0.0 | 22.4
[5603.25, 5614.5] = 0.1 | 22.3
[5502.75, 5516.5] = 0.3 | 22.2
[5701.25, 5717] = 0.4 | 21.8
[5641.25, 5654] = 0.0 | 22.5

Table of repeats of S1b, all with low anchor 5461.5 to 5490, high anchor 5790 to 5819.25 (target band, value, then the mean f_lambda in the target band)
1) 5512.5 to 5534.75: 0.2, 22.5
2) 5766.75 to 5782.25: 0.1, 22.3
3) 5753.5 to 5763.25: 0.1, 22.2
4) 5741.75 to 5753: 0.3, 21.9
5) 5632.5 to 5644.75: 0.1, 22.5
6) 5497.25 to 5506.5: 0.3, 22.1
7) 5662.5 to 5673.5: 0.1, 22.3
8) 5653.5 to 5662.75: 0.1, 22.3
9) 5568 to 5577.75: 0.4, 21.8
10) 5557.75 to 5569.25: 0.0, 22.6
